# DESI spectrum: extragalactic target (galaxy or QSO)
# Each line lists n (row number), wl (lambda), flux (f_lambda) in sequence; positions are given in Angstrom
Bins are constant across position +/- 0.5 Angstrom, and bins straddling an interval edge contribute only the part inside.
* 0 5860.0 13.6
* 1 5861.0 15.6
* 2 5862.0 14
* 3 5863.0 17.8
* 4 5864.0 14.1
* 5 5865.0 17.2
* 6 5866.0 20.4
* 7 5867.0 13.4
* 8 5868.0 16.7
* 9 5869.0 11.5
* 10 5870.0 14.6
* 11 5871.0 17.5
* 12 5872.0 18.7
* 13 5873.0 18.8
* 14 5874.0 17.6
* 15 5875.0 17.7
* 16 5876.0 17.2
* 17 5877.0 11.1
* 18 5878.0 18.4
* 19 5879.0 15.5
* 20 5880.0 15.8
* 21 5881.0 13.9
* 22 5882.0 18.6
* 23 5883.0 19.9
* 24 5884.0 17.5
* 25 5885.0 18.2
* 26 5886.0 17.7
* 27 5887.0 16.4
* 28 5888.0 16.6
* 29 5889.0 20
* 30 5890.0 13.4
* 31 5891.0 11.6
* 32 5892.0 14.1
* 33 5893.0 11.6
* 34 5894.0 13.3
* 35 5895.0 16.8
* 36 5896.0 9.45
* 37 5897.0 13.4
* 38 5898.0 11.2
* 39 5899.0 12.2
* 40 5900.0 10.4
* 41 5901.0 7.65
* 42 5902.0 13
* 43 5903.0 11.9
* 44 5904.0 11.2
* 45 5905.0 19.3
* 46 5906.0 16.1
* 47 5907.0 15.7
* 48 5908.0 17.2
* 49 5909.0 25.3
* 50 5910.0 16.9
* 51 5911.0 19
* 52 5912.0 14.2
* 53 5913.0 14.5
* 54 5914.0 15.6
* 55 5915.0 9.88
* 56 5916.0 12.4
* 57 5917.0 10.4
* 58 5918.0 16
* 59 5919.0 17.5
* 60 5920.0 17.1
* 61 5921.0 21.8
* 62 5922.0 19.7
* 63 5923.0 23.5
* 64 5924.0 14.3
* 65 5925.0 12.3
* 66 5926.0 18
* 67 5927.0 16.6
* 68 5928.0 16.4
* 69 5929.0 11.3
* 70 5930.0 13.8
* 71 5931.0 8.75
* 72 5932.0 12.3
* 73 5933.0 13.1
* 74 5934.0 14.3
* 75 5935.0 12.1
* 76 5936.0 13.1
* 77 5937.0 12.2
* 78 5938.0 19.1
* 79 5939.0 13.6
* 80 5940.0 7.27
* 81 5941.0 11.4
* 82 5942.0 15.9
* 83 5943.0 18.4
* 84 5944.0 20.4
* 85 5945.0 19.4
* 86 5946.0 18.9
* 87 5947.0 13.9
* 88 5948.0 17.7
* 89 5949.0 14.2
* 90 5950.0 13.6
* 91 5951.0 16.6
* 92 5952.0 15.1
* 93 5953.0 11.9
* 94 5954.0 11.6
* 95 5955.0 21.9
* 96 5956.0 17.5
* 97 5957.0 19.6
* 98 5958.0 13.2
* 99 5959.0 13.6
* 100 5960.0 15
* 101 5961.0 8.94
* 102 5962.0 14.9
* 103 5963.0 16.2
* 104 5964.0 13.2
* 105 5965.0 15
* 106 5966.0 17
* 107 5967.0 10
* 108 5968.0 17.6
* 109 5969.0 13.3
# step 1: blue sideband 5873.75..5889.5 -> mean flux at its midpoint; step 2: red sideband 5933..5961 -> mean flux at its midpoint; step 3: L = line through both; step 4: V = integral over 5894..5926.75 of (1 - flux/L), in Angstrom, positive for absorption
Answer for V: 2.1 Angstrom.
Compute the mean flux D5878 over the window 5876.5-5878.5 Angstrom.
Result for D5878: 14.8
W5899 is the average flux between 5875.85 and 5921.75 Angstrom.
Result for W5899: 15.2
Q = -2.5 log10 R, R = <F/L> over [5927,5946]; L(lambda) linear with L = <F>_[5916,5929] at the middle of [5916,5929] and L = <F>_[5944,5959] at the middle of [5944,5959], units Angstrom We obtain 0.15 mag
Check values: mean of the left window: 16.6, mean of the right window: 16.1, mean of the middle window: 14.2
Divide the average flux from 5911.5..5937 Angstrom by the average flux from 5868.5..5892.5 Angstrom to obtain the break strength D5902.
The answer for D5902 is 0.90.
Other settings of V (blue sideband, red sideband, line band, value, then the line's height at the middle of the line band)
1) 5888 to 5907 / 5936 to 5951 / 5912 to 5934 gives -0.8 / 14.5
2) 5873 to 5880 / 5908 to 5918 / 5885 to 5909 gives 2.5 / 15.9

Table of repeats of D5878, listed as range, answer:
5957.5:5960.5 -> 13.9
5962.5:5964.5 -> 14.7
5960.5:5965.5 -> 13.6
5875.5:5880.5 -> 15.6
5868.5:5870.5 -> 13.1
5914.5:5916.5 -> 11.1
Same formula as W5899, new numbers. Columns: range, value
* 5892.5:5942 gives 14.4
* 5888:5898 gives 13.8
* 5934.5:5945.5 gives 14.8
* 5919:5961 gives 15.3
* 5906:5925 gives 16.6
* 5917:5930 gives 16.7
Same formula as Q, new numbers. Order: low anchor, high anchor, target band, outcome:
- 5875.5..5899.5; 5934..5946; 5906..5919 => -0.04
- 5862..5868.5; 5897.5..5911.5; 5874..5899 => 0.01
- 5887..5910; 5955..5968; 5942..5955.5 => -0.11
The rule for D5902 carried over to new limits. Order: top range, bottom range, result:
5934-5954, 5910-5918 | 1.06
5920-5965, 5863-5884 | 0.92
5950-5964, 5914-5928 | 0.93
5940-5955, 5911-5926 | 0.98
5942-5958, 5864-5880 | 1.02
